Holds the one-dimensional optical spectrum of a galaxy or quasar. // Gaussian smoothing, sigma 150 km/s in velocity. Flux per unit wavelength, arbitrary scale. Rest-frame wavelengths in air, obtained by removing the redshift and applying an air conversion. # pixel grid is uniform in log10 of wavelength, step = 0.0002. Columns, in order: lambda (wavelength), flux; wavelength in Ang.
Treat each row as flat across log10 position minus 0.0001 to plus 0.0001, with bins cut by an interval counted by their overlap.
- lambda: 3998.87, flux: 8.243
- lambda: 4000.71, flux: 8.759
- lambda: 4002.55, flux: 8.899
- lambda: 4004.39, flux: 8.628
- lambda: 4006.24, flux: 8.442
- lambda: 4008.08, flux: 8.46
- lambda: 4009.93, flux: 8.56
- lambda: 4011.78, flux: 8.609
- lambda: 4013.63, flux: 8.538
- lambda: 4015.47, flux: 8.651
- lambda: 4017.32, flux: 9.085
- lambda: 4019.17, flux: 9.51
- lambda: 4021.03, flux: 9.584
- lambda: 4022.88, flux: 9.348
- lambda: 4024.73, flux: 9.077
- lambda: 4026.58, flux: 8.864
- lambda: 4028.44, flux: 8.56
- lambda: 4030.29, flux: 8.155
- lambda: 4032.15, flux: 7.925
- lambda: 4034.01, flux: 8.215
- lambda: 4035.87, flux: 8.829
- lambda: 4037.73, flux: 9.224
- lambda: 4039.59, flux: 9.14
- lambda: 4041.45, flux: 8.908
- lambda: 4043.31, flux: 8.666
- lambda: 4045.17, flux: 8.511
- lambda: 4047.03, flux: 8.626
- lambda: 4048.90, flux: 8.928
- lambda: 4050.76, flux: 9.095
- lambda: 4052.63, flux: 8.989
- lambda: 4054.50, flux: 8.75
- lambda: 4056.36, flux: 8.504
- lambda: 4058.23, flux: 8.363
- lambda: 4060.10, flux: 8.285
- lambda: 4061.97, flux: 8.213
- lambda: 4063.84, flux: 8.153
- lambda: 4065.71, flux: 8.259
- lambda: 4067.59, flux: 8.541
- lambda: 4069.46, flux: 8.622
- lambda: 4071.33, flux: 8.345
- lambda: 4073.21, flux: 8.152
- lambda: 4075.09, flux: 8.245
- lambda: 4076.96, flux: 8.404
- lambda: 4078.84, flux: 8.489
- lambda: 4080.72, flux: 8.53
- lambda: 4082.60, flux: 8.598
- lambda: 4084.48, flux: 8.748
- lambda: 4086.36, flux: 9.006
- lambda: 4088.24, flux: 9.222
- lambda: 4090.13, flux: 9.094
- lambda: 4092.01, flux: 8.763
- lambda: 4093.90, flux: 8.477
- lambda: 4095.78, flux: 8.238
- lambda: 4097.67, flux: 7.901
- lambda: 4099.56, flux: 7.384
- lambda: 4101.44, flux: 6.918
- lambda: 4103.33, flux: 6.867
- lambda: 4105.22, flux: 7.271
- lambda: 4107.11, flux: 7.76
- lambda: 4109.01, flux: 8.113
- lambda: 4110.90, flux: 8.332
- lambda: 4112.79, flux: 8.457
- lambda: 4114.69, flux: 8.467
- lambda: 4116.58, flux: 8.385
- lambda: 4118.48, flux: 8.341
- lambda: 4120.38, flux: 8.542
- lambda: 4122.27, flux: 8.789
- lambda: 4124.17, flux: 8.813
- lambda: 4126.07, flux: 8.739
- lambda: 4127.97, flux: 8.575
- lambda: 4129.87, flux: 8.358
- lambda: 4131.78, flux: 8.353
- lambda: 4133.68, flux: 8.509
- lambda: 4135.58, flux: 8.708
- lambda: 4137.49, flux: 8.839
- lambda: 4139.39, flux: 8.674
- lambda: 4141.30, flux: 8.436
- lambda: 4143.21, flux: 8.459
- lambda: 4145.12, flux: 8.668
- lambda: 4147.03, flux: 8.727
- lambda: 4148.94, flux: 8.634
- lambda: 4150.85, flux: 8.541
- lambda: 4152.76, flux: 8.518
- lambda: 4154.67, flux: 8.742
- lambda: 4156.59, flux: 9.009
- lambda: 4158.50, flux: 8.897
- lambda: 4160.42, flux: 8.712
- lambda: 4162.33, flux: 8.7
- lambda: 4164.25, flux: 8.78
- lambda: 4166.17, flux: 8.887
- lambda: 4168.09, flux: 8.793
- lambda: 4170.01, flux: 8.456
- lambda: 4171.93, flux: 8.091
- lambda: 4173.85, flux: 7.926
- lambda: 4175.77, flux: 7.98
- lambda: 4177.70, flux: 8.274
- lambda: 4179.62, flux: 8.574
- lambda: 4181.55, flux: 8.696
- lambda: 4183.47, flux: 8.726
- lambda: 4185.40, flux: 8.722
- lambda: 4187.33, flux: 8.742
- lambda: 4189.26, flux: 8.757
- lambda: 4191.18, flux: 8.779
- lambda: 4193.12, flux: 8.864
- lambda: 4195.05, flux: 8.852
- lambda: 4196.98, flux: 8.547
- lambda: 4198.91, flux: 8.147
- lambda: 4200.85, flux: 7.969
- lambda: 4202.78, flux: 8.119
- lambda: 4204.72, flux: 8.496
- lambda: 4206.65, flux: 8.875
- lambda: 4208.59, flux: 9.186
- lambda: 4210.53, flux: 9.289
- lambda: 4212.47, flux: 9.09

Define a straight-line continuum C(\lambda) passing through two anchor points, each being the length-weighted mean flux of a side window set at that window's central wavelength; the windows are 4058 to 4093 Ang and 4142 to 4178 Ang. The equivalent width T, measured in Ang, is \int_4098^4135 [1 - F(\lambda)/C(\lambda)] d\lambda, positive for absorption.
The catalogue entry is 1.7 Ang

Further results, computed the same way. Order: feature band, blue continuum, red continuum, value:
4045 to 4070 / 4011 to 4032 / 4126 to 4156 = 0.65 Ang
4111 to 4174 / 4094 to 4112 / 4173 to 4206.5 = -4.25 Ang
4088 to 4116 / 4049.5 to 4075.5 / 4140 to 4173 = 1.60 Ang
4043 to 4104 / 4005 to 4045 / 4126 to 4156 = 1.91 Ang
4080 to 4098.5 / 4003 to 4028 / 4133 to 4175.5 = 0.15 Ang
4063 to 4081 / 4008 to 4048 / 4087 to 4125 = 0.19 Ang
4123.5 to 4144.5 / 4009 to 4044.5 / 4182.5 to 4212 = 0.34 Ang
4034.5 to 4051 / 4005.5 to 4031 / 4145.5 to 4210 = -0.11 Ang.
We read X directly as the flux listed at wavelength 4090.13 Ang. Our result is 9.094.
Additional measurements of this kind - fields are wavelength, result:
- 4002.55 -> 8.899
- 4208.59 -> 9.186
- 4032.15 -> 7.925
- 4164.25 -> 8.78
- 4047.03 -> 8.626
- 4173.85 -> 7.926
